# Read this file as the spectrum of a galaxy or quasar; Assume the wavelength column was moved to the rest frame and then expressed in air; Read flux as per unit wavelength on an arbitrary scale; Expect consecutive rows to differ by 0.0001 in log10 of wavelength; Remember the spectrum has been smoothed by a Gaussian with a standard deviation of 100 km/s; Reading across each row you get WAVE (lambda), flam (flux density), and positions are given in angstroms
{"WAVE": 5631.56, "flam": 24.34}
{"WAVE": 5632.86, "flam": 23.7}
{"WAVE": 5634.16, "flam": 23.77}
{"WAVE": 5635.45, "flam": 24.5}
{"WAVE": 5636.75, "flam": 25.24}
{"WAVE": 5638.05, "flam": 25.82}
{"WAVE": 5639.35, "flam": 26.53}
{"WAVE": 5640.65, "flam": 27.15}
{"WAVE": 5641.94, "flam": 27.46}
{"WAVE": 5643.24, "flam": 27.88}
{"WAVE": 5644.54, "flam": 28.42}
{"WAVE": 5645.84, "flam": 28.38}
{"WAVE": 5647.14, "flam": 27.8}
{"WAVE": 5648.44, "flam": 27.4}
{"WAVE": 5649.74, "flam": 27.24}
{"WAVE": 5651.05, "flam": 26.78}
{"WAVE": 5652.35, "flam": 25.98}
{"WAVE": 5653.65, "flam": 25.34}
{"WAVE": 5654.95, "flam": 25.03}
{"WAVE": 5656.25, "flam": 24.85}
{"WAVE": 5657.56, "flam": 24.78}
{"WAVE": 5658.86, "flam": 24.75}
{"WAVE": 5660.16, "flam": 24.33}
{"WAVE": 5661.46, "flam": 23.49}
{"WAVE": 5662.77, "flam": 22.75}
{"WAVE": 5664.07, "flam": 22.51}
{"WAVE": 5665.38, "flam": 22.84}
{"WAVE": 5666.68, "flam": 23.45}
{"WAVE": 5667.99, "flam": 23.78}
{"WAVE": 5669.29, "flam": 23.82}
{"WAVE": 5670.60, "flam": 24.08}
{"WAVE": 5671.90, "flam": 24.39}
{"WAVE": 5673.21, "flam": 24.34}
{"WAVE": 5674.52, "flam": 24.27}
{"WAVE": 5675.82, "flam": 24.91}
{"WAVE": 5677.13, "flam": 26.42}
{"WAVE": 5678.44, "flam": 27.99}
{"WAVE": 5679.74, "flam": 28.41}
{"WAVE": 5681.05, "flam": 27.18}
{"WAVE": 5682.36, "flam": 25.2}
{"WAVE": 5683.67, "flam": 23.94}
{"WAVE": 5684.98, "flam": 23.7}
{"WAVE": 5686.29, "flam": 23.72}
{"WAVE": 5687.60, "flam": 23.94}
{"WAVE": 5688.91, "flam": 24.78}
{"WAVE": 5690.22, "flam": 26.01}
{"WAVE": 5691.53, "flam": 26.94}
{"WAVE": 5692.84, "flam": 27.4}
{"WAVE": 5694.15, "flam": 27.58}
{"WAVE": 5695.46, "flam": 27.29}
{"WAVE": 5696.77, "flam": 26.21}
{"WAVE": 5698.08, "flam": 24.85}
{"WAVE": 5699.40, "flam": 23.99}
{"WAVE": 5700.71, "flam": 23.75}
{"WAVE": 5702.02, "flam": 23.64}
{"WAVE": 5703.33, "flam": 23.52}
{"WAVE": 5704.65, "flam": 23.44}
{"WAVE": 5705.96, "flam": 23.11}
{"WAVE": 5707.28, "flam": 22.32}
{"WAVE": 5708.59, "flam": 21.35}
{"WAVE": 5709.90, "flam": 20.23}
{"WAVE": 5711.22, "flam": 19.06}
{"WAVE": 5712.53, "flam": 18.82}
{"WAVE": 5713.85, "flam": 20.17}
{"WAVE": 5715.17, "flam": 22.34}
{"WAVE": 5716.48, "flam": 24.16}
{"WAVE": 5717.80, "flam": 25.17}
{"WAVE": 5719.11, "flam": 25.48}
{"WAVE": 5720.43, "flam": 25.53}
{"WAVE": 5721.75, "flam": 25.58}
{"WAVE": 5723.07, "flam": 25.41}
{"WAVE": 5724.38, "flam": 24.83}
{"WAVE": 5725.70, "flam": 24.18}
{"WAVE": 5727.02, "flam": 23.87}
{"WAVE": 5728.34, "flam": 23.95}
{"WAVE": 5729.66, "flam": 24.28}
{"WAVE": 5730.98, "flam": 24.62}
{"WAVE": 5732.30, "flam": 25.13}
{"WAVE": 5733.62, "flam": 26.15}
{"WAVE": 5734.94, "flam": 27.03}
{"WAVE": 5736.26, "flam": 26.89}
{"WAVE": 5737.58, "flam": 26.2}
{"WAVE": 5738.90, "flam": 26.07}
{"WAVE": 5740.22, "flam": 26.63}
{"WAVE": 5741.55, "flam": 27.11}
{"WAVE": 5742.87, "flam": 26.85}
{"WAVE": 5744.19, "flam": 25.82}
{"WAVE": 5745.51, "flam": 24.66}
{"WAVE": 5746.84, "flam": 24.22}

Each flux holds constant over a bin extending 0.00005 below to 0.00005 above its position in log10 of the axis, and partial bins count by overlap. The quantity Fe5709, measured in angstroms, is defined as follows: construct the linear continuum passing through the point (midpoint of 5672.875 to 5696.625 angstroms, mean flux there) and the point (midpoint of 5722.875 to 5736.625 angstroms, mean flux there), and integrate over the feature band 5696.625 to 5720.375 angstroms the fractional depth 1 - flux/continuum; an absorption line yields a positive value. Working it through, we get 2.4 angstroms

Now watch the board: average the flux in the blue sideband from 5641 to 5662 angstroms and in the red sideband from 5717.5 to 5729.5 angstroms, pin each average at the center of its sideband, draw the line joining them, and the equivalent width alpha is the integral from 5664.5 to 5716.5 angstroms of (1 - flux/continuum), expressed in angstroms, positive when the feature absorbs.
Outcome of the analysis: 2.7 angstroms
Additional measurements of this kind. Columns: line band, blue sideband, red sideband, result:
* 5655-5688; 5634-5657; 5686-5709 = 1.3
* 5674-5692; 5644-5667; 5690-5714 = -0.8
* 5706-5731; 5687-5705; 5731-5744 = 2.6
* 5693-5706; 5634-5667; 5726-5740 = 0.3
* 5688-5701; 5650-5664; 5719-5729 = -0.6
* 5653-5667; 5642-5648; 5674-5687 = 1.5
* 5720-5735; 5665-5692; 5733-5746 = 0.7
